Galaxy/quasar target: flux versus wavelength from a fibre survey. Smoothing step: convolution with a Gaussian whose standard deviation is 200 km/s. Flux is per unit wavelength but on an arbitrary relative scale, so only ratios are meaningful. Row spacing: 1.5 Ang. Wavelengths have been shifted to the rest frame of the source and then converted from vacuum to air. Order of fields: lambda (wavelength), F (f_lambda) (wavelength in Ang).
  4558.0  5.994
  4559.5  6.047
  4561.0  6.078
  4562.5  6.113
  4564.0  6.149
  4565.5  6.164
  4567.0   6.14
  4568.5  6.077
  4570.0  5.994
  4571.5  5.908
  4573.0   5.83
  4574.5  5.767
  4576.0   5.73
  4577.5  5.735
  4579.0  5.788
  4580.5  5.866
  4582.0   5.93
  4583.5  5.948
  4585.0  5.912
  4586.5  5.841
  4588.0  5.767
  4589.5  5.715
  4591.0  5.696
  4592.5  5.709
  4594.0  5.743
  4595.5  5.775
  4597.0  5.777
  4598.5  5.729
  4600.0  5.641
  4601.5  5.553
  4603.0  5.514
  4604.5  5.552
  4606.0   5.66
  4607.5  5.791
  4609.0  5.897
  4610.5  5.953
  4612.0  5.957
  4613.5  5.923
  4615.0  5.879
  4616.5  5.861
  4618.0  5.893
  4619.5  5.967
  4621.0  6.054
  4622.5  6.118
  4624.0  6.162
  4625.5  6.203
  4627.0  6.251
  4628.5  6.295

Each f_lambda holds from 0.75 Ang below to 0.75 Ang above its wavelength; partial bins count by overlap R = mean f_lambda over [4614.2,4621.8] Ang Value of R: 5.93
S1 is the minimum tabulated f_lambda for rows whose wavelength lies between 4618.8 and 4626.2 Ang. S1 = 5.967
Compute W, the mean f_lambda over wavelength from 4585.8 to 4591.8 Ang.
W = 5.75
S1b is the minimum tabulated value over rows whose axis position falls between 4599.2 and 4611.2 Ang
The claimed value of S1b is 5.514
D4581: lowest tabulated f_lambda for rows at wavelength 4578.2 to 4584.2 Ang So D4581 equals 5.788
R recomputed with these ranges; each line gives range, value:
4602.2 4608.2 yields 5.63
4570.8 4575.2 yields 5.83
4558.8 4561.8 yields 6.06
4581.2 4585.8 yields 5.93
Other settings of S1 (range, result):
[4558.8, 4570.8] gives 5.994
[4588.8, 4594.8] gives 5.696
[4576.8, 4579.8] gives 5.735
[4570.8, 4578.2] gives 5.73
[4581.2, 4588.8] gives 5.767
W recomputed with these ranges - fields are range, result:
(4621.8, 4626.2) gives 6.16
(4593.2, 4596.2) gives 5.76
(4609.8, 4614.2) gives 5.94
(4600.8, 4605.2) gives 5.54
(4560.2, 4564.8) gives 6.11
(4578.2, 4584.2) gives 5.88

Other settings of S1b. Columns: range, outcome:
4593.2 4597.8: 5.743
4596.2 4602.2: 5.553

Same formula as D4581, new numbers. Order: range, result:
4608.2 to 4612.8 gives 5.897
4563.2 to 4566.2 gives 6.149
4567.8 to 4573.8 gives 5.83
